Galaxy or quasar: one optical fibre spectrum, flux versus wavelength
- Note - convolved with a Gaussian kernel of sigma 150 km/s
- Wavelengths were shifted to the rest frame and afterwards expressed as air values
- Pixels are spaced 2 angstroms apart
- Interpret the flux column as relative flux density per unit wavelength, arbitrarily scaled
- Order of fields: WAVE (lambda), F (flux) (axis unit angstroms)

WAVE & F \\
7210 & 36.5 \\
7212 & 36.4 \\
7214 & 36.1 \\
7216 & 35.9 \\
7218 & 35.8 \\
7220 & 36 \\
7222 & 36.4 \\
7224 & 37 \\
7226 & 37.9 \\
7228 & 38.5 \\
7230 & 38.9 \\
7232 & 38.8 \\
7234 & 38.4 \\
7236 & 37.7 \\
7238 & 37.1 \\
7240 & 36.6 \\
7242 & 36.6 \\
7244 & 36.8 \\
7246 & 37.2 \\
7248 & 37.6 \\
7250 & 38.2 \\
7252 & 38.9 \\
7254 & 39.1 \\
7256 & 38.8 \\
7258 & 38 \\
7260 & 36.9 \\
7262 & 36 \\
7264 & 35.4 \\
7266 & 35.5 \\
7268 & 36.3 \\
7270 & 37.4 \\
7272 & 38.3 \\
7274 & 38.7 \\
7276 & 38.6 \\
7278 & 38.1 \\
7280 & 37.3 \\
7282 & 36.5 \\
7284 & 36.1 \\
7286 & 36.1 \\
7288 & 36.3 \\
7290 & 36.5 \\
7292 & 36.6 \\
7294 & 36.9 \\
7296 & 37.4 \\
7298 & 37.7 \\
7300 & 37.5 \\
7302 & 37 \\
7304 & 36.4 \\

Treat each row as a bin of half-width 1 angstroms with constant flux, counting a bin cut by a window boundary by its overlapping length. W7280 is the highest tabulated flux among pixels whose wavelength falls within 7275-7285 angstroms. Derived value 38.6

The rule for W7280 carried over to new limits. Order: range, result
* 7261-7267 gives 36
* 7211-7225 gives 37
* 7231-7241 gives 38.8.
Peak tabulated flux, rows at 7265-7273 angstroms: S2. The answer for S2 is 38.3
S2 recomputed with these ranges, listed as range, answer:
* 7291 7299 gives 37.7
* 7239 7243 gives 36.6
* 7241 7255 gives 39.1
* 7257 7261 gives 38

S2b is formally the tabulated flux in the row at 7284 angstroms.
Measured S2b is 36.1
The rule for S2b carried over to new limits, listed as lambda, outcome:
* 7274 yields 38.7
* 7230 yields 38.9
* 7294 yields 36.9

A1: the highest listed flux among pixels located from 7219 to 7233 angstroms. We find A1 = 38.9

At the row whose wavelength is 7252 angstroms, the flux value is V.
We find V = 38.9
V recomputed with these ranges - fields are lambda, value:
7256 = 38.8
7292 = 36.6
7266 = 35.5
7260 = 36.9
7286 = 36.1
